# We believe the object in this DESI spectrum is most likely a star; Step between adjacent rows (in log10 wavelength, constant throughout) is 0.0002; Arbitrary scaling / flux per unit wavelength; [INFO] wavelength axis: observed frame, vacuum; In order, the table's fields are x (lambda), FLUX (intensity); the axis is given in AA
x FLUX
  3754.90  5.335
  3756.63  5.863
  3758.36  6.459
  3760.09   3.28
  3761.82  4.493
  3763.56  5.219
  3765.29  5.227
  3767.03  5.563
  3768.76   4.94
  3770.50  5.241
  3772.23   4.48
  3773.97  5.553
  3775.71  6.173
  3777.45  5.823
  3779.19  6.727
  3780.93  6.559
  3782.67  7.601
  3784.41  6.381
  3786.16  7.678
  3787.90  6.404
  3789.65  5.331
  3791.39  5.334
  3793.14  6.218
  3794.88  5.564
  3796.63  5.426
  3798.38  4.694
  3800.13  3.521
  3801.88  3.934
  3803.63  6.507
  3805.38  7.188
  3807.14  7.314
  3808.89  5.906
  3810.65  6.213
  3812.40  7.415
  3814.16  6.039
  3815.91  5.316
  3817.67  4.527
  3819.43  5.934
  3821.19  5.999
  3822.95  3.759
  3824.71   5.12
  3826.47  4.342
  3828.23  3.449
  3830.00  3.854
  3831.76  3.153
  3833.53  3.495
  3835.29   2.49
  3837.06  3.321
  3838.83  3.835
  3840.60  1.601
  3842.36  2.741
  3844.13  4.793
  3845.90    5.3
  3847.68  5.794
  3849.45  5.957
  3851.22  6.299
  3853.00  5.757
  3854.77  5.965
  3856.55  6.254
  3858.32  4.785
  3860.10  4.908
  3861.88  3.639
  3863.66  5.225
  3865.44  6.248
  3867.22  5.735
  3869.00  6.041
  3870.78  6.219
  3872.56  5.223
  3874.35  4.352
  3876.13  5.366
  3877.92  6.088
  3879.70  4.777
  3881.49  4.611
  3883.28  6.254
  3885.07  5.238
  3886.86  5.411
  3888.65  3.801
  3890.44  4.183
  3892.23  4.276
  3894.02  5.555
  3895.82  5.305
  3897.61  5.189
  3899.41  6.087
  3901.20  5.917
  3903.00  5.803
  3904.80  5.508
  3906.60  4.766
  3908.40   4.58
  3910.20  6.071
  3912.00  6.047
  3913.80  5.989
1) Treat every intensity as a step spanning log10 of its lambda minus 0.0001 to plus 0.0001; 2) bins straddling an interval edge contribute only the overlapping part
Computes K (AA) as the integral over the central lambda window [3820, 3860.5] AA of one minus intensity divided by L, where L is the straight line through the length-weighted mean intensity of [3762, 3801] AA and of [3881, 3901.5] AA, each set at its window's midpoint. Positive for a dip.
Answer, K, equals 6.8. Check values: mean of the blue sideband 5.69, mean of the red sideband 5.14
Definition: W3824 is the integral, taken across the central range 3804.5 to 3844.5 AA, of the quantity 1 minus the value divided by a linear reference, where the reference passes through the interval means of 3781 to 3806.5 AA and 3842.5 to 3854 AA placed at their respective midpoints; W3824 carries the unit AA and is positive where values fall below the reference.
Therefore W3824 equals 7.0 AA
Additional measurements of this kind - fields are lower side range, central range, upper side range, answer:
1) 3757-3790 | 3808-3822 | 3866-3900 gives -0.9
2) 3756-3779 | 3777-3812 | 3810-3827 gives -4.2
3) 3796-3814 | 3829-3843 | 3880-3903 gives 6.3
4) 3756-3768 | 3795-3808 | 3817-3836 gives -2.7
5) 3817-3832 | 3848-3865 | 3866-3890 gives -1.6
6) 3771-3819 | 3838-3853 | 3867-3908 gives 2.5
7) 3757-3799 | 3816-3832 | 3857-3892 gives 2.6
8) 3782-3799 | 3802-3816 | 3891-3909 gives -1.1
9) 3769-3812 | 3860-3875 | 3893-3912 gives 0.8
